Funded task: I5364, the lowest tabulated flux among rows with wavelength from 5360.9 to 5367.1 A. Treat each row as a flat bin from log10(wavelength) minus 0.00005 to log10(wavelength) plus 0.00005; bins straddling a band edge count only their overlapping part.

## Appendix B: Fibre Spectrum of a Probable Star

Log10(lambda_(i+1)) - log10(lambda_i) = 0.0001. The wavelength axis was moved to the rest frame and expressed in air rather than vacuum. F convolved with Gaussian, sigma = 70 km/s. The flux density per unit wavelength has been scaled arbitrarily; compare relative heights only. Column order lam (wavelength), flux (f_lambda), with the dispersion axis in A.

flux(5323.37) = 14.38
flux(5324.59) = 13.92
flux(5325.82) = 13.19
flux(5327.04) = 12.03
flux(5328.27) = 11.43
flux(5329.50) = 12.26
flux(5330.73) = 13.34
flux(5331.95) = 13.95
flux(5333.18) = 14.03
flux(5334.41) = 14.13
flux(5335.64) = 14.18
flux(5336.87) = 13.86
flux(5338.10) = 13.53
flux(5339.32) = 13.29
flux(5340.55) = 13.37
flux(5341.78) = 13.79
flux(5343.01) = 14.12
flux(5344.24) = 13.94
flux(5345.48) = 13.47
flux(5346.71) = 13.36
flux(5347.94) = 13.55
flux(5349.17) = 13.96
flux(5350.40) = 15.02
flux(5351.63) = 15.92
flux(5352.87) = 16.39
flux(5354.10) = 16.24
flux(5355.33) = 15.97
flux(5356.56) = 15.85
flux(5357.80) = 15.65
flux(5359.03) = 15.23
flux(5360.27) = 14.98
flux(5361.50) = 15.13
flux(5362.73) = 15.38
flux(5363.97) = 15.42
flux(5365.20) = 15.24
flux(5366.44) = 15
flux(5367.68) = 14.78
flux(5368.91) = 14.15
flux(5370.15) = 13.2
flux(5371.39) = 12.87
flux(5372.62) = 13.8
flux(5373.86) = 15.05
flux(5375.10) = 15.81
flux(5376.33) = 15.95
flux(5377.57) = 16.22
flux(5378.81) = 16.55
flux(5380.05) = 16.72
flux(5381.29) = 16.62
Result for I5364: 15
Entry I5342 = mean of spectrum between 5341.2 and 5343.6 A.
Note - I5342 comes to 14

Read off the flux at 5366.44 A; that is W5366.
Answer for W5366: 15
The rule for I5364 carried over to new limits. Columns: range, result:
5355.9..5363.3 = 14.98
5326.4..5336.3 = 11.43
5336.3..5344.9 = 13.29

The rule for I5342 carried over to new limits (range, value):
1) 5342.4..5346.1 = 13.8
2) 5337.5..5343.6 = 13.6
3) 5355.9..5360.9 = 15.4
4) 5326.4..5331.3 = 12.3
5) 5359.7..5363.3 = 15.2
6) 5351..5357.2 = 16.1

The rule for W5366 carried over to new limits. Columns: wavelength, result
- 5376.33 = 15.95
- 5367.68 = 14.78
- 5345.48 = 13.47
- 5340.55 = 13.37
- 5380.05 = 16.72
